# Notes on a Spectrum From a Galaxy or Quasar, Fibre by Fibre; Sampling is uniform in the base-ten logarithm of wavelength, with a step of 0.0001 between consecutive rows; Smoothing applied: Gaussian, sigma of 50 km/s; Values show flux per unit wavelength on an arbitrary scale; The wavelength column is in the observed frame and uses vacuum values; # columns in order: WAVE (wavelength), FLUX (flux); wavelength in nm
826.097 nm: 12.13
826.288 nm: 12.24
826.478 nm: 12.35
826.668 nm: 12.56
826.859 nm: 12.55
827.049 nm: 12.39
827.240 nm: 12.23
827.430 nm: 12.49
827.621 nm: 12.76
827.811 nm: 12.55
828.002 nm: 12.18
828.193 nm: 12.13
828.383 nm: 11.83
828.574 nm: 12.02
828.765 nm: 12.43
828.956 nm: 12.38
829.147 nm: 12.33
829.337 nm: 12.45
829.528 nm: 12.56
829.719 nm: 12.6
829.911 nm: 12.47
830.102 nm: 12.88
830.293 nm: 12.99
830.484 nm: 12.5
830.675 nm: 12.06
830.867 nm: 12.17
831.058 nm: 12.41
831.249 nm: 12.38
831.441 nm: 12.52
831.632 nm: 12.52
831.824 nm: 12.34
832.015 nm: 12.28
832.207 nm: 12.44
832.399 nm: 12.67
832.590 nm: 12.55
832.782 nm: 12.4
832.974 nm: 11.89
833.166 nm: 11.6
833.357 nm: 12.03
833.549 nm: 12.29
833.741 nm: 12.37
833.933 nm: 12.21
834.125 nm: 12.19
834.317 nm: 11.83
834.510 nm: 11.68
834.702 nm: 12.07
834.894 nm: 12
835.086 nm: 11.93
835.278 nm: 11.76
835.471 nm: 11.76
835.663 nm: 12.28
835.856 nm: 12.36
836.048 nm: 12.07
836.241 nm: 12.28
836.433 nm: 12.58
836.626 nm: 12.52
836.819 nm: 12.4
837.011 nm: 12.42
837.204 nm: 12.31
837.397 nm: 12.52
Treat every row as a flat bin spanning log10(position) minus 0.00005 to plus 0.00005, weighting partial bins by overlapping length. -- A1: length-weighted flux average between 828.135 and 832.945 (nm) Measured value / 12.4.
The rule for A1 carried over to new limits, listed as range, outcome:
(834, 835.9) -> 12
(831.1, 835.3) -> 12.2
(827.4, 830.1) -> 12.4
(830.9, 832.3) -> 12.4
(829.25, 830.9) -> 12.5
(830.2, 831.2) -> 12.4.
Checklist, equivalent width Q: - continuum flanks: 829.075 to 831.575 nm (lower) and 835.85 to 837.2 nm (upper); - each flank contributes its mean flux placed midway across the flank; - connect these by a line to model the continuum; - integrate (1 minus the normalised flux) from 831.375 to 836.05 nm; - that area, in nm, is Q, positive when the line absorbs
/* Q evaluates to 0.10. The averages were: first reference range 12.5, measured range 12.2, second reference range 12.4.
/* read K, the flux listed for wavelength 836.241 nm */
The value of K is 12.28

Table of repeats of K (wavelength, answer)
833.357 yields 12.03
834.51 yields 11.68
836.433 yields 12.58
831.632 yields 12.52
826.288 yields 12.24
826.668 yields 12.56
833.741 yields 12.37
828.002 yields 12.18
